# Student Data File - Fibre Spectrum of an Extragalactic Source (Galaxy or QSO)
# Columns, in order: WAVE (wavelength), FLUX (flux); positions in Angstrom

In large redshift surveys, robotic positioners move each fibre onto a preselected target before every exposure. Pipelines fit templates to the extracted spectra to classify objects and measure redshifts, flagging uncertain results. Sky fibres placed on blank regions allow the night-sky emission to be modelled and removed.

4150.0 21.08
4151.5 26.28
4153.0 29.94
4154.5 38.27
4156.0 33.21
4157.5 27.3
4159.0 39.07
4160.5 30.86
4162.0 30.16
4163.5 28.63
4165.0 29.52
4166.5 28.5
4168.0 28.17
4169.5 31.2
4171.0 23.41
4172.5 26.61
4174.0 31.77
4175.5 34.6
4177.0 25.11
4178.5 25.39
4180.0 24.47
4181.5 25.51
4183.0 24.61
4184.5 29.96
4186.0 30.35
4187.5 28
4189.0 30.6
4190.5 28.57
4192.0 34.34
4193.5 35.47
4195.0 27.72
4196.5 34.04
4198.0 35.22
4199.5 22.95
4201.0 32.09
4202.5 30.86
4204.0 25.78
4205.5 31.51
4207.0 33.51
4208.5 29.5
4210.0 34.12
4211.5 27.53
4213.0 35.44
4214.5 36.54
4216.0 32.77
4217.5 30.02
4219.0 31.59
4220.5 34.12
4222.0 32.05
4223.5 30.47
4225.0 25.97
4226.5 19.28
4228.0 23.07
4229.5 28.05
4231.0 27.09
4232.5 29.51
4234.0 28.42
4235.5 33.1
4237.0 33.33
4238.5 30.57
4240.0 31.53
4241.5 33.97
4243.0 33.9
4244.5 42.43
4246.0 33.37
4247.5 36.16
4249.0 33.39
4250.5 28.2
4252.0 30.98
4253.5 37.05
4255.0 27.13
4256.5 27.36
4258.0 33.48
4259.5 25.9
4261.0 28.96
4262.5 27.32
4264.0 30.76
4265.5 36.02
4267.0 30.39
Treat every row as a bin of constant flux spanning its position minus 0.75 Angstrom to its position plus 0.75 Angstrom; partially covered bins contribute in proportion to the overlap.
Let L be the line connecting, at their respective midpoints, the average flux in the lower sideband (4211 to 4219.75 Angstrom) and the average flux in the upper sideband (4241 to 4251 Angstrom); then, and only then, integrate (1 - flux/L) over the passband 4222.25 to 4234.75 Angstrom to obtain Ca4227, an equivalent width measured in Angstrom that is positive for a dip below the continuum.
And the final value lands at 2.5 Angstrom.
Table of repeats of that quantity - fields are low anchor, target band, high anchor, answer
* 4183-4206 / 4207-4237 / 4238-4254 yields 1.88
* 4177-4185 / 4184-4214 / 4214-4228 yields -3.65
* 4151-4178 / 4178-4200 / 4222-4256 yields 0.79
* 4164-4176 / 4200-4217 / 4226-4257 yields -0.86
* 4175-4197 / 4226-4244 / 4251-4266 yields 0.20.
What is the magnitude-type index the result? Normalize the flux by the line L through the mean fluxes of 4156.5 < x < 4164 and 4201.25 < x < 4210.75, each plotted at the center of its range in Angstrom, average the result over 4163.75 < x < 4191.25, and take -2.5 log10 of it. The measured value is 0.11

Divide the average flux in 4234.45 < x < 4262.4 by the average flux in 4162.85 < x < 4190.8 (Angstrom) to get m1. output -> 1.1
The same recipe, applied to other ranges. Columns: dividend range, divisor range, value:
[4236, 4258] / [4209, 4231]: 1.10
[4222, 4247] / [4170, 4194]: 1.06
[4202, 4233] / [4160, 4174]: 1.04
